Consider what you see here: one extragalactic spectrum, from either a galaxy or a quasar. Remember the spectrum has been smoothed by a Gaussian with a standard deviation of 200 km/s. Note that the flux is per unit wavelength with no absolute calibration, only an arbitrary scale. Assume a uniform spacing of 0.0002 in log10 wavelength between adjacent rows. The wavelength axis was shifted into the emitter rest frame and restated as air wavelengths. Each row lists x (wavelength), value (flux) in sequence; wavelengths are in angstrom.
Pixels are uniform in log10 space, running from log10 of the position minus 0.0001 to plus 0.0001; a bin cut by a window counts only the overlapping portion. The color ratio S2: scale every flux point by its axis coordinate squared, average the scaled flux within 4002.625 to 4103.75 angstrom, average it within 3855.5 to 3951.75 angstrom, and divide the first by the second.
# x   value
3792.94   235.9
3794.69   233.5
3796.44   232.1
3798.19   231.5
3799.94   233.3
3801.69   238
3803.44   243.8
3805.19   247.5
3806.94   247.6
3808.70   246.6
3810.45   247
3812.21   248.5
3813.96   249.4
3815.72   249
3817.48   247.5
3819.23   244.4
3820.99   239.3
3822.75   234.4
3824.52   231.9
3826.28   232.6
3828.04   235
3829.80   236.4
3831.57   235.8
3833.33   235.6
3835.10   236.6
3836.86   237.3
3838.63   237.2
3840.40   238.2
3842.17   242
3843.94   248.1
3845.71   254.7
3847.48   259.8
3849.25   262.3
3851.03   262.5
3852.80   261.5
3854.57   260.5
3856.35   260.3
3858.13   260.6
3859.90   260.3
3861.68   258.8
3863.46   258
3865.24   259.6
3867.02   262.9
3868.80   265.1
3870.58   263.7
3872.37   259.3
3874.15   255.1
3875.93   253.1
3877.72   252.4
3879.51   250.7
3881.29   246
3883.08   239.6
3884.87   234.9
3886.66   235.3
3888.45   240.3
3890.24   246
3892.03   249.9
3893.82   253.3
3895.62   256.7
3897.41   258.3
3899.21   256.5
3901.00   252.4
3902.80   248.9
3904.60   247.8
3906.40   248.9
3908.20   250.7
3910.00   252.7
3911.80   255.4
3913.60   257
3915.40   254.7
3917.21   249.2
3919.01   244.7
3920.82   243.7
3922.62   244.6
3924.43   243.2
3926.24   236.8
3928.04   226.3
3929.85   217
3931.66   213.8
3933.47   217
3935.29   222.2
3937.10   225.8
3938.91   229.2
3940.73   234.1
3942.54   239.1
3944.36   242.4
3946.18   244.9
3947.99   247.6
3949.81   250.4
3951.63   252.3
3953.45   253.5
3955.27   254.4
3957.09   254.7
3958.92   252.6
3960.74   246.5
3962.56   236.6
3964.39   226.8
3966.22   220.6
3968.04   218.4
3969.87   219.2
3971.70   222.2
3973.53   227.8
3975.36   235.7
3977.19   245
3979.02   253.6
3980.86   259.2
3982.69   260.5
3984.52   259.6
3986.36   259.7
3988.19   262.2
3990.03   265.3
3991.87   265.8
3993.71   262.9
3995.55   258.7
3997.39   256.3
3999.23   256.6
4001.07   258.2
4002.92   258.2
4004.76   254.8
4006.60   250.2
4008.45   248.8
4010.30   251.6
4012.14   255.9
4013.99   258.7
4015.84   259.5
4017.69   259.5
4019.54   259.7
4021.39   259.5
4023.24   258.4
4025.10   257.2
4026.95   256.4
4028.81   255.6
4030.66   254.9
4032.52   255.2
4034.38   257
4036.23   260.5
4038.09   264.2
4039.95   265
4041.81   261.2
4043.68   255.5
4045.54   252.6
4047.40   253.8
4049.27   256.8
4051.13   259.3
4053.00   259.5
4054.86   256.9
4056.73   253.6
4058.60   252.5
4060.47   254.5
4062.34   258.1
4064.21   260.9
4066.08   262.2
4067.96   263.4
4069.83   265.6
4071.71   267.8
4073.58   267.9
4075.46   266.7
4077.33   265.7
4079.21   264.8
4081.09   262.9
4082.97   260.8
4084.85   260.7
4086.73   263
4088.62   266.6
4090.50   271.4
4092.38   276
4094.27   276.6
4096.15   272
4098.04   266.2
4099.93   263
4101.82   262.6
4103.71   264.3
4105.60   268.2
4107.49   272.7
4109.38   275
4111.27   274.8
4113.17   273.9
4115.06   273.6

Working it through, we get 1.14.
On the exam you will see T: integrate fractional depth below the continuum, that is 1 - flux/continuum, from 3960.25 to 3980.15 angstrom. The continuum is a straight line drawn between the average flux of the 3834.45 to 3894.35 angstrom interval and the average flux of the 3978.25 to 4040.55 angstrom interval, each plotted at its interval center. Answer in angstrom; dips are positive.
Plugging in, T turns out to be 1.9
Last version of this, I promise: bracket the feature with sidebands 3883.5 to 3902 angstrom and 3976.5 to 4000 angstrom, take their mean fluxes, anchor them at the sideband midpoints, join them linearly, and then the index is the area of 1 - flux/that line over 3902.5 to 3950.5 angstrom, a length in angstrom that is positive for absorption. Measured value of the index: 2.25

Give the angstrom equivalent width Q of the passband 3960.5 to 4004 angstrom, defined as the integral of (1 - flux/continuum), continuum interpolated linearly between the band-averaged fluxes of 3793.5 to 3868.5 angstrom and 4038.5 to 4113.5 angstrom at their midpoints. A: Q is 1.7 angstrom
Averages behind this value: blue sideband 246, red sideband 264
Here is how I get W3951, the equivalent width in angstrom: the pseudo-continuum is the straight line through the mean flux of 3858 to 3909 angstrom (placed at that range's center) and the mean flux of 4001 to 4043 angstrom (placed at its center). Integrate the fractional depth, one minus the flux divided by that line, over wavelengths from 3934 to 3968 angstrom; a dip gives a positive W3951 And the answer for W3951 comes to 1.99 angstrom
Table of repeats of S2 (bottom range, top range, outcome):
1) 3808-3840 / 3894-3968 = 1.07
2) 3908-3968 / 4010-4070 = 1.13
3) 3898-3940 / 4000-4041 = 1.12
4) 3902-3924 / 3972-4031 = 1.07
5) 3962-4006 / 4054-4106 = 1.12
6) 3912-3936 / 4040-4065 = 1.16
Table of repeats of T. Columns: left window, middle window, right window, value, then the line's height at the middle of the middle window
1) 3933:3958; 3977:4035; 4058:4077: -1.38 angstrom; 252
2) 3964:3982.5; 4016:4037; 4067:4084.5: -0.64 angstrom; 250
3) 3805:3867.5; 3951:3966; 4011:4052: 0.50 angstrom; 254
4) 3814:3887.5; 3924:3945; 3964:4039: 1.86 angstrom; 251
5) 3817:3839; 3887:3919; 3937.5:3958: -1.19 angstrom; 242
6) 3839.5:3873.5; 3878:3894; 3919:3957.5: 0.42 angstrom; 251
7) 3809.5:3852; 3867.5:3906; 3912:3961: -1.38 angstrom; 242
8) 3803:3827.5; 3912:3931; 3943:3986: 0.10 angstrom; 243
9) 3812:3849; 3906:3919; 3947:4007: -0.35 angstrom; 246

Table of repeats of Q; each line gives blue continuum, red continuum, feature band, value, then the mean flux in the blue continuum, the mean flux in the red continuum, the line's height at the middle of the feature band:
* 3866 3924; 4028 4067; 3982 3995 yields -0.4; 251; 258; 255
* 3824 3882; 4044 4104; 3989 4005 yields -0.1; 251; 263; 259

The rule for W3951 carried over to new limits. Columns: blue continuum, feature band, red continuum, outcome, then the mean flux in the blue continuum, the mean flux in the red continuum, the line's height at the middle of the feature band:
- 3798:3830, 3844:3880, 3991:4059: -2.0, 242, 257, 245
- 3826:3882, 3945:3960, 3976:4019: 0.3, 252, 257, 256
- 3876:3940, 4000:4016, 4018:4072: 0.0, 243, 258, 254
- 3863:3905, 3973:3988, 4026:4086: 0.3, 252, 260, 256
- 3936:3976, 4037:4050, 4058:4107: -0.1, 238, 265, 257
